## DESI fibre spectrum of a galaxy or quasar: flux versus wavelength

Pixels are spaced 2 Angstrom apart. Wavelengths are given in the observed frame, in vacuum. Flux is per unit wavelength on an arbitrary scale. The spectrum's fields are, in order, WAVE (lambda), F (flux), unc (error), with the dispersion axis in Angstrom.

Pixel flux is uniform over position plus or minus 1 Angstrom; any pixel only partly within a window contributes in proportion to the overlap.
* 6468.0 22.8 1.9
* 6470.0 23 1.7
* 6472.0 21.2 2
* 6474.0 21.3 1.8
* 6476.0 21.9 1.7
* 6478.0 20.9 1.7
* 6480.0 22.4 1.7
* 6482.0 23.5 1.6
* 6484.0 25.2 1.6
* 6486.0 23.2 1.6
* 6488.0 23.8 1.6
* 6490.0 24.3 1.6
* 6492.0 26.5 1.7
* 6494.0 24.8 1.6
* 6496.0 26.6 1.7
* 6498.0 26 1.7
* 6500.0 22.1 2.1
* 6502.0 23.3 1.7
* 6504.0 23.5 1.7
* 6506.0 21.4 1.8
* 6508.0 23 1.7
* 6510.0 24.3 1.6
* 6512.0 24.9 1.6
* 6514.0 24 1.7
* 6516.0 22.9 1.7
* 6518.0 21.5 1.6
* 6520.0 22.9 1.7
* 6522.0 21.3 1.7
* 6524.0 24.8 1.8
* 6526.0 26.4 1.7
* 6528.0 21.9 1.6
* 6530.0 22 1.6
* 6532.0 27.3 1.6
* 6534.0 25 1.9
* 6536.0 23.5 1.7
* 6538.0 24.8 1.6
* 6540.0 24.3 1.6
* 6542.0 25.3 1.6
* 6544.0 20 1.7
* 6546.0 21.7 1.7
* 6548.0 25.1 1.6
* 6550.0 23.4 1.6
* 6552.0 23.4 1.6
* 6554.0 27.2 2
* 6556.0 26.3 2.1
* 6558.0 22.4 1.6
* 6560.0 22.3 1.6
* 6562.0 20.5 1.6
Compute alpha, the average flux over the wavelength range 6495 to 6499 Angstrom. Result 26.3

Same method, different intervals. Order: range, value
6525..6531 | 23.4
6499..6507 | 22.6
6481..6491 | 24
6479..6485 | 23.7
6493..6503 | 24.6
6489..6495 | 25.2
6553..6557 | 26.8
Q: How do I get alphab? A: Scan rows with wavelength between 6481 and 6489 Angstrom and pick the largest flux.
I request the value 25.2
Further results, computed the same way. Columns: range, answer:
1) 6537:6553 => 25.3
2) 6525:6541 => 27.3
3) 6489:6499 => 26.6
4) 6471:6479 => 21.9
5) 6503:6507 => 23.5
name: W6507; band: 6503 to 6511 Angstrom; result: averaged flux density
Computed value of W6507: 23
